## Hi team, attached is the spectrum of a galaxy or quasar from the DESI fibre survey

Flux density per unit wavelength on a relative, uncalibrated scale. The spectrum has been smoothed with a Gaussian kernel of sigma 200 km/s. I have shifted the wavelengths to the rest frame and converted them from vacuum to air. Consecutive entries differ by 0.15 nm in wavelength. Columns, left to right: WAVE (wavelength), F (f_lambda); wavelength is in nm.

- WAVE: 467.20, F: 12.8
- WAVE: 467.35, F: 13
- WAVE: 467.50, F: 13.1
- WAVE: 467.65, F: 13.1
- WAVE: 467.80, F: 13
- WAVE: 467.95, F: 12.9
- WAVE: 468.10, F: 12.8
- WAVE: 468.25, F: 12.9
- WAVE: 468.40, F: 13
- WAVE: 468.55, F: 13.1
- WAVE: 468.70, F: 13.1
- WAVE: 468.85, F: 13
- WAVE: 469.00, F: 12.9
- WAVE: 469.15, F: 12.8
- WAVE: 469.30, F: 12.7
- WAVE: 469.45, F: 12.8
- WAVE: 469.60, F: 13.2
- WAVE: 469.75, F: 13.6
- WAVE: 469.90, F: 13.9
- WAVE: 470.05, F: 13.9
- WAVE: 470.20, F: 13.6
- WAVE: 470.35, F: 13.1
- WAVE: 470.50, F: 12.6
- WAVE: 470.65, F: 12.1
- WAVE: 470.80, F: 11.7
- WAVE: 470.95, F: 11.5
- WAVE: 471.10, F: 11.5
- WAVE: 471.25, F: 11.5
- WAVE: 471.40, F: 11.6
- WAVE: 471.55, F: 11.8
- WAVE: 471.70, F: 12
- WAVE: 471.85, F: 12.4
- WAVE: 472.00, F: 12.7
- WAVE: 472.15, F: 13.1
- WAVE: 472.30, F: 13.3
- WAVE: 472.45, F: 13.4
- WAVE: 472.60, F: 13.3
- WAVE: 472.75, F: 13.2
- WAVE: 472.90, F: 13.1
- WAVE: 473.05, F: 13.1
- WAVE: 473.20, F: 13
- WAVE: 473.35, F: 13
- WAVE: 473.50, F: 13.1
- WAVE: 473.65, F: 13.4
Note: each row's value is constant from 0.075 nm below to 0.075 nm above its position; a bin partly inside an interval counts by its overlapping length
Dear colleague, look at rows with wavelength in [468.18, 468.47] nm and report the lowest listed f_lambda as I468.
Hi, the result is 12.9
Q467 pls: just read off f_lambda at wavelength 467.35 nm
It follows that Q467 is 13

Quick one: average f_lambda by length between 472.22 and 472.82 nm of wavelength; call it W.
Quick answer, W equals 13.3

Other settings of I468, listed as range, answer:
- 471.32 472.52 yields 11.6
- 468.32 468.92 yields 13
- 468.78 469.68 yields 12.7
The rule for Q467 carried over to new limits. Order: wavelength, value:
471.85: 12.4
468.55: 13.1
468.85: 13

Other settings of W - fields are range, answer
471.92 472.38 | 13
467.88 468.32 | 12.9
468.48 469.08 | 13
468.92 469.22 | 12.9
